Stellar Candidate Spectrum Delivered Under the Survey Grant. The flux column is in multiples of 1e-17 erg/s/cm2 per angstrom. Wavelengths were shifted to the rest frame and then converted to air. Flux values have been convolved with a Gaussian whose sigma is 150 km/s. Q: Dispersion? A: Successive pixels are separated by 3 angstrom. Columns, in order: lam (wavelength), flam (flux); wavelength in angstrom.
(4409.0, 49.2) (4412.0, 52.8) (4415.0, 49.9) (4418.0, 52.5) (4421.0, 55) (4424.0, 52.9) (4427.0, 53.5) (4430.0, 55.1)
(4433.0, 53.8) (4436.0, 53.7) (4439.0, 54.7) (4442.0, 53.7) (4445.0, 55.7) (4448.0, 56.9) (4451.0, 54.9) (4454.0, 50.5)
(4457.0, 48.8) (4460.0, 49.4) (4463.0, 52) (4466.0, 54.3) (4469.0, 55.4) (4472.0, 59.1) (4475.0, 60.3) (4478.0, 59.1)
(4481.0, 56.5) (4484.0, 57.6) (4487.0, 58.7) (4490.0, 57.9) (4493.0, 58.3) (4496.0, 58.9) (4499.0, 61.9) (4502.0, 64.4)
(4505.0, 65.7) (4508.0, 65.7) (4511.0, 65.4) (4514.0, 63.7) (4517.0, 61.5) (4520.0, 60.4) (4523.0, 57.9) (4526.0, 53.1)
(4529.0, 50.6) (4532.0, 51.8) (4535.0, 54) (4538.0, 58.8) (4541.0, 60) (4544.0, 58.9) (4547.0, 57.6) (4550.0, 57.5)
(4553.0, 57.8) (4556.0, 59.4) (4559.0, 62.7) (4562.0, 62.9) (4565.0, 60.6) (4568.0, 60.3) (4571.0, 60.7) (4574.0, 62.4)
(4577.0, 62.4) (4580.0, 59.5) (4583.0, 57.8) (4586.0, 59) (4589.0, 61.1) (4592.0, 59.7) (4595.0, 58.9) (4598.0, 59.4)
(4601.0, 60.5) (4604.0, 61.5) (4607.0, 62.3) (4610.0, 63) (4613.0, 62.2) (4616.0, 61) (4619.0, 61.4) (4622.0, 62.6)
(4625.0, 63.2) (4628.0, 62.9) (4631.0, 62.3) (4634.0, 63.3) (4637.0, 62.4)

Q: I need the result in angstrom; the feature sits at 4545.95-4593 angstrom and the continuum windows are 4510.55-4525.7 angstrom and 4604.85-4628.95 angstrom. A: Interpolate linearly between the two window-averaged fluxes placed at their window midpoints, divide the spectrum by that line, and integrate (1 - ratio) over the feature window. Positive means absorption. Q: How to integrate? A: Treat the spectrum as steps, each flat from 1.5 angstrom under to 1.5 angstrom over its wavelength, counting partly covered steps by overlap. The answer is 1.1 angstrom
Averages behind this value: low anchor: 60.8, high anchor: 62.3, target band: 60.1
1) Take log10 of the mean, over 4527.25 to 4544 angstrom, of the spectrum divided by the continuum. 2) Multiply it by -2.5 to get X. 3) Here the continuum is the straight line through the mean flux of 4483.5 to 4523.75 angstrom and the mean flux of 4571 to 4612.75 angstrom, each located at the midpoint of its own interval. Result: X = 0.11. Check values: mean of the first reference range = 61.4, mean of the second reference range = 60.6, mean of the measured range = 55.4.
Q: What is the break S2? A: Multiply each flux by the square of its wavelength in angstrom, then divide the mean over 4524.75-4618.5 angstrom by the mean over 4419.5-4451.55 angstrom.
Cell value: 1.16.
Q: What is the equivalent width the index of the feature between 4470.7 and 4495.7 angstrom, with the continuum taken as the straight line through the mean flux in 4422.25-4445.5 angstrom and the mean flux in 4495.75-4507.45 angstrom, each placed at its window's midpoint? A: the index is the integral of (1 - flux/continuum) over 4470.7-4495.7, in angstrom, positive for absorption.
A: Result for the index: 1.0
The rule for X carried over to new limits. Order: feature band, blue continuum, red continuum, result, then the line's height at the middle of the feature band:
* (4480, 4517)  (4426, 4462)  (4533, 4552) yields -0.10 mag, 55.7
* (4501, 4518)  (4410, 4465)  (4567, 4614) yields -0.14 mag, 56.6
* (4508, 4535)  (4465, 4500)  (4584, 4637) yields 0.02 mag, 59.2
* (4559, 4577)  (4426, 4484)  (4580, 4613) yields -0.04 mag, 59.2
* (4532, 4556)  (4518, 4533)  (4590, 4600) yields -0.02 mag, 56.3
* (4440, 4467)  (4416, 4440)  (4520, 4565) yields 0.03 mag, 54.6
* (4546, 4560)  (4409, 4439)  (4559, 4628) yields 0.01 mag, 59.2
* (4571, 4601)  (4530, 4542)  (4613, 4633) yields -0.01 mag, 59.5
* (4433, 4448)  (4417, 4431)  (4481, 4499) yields 0.01 mag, 55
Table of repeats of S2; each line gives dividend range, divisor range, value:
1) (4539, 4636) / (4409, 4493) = 1.18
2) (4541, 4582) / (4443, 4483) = 1.15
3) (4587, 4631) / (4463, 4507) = 1.10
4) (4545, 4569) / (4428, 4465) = 1.18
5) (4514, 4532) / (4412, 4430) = 1.12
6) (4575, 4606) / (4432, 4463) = 1.20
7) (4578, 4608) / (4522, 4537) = 1.15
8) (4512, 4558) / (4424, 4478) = 1.10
